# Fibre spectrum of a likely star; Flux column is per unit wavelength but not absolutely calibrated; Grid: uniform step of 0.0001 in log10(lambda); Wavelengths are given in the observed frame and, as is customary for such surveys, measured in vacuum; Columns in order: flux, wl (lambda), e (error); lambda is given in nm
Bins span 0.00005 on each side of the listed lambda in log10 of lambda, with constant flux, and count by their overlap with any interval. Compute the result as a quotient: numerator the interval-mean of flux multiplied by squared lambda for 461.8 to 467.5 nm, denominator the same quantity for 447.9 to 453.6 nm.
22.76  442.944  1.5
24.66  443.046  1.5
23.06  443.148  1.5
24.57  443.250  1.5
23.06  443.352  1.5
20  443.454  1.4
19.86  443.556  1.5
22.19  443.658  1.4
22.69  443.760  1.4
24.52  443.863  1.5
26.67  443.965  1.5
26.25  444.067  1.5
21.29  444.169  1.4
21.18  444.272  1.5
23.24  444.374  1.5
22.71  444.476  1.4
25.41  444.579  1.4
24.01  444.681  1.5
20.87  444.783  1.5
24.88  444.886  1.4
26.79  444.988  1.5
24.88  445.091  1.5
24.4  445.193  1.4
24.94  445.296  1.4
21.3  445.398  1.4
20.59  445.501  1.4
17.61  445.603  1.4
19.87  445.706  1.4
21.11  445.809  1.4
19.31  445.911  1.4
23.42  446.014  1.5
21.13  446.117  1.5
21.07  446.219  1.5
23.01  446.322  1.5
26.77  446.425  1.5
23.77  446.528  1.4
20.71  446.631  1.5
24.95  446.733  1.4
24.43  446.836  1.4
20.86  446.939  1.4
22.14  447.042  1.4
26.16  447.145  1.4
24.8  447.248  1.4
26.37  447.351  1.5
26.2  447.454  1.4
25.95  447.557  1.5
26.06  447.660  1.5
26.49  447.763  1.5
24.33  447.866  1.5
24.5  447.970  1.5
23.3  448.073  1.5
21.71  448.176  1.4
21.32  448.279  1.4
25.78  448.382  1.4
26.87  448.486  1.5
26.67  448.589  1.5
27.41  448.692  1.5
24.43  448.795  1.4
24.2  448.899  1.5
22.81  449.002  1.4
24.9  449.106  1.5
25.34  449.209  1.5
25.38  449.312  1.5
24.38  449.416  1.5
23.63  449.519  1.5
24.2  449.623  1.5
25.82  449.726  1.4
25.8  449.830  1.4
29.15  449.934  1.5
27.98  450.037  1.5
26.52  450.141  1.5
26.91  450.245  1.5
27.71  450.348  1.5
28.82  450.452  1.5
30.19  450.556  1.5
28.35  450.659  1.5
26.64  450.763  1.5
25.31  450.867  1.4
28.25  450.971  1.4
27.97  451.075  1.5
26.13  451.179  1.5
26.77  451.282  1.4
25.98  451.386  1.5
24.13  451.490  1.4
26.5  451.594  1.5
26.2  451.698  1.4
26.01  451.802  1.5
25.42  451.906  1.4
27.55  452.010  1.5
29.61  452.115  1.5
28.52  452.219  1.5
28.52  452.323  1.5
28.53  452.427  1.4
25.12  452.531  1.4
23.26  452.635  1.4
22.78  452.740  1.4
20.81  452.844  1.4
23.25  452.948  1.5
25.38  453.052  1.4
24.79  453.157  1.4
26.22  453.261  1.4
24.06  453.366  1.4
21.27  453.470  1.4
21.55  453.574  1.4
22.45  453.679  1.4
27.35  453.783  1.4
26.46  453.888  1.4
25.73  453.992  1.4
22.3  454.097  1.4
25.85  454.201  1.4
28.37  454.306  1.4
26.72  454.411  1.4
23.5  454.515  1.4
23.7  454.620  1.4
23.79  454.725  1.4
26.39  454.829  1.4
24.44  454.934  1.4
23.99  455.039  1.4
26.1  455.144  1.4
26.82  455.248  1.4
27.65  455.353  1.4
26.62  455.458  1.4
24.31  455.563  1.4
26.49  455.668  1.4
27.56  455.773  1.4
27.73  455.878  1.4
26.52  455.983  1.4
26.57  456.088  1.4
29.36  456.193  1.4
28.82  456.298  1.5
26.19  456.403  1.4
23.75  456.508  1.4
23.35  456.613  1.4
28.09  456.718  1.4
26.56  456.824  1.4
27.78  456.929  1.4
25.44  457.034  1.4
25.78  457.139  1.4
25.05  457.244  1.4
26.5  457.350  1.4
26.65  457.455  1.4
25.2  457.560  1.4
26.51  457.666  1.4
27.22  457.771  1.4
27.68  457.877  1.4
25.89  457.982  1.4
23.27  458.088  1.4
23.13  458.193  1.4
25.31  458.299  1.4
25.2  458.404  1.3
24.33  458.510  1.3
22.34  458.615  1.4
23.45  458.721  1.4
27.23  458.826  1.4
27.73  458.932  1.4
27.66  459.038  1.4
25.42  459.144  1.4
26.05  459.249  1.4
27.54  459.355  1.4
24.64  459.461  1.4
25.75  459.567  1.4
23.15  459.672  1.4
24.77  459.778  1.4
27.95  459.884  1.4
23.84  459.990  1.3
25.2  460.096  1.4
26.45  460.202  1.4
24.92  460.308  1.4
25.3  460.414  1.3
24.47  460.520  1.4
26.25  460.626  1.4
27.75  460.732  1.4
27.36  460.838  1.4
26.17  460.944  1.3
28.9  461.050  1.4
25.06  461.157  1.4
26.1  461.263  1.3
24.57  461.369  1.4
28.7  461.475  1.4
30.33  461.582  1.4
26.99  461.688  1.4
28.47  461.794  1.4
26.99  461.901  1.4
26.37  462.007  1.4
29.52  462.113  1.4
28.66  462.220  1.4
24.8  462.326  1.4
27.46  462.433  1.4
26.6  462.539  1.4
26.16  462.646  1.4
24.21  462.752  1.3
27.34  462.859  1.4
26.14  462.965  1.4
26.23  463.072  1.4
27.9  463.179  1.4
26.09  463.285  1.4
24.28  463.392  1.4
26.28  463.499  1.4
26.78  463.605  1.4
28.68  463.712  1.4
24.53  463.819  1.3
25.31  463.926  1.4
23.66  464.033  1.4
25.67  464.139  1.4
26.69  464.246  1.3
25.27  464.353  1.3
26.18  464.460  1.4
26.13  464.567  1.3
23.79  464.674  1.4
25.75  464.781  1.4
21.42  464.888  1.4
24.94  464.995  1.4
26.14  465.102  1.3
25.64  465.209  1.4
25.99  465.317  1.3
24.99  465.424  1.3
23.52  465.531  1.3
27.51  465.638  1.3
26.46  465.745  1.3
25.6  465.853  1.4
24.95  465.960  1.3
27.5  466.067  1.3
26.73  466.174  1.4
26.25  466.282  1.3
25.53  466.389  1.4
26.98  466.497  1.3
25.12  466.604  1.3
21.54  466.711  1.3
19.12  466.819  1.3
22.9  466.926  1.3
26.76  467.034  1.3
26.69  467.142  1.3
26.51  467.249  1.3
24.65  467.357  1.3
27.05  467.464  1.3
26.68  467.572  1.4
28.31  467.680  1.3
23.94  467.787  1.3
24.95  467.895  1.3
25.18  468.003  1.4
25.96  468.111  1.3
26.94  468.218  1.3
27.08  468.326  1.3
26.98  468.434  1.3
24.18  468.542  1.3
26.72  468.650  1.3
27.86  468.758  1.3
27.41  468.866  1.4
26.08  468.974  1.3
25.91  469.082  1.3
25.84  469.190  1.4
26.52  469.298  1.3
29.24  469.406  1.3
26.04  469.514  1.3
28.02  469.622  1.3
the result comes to 1.07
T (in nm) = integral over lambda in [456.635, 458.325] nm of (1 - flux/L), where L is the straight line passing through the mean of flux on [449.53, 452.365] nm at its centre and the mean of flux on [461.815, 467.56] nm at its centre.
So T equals 0.029 nm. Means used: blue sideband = 27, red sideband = 25.8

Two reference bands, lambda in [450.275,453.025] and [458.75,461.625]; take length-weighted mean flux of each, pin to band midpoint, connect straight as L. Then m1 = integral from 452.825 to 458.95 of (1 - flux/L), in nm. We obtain 0.20 nm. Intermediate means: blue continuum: 26.5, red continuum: 26.2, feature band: 25.5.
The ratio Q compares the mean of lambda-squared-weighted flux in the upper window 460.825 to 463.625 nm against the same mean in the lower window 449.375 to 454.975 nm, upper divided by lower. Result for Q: 1.09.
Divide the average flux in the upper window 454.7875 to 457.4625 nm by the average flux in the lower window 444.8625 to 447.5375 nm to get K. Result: 1.14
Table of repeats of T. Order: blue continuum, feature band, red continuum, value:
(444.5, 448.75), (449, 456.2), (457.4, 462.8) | -0.32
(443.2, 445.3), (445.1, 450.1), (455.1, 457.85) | 0.06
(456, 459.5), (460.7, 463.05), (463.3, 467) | -0.13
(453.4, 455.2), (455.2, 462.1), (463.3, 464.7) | -0.29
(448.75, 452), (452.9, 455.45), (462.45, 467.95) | 0.11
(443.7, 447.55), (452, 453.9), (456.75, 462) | -0.02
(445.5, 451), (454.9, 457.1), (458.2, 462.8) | -0.07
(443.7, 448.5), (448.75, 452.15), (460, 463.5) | -0.27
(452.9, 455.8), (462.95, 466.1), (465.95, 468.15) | -0.04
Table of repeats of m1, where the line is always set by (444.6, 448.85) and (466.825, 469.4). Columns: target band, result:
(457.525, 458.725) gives -0.003 nm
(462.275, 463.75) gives -0.048 nm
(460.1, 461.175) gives -0.043 nm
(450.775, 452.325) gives -0.164 nm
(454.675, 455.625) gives -0.037 nm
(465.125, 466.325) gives -0.006 nm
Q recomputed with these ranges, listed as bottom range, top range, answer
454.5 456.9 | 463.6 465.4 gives 1.01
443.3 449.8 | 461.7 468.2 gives 1.18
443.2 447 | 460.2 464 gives 1.26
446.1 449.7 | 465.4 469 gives 1.15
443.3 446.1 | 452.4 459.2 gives 1.18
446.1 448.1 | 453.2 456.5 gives 1.10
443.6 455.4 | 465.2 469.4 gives 1.12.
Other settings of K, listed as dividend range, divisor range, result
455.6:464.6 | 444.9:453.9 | 1.05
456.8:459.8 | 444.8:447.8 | 1.10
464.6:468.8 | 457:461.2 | 0.99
